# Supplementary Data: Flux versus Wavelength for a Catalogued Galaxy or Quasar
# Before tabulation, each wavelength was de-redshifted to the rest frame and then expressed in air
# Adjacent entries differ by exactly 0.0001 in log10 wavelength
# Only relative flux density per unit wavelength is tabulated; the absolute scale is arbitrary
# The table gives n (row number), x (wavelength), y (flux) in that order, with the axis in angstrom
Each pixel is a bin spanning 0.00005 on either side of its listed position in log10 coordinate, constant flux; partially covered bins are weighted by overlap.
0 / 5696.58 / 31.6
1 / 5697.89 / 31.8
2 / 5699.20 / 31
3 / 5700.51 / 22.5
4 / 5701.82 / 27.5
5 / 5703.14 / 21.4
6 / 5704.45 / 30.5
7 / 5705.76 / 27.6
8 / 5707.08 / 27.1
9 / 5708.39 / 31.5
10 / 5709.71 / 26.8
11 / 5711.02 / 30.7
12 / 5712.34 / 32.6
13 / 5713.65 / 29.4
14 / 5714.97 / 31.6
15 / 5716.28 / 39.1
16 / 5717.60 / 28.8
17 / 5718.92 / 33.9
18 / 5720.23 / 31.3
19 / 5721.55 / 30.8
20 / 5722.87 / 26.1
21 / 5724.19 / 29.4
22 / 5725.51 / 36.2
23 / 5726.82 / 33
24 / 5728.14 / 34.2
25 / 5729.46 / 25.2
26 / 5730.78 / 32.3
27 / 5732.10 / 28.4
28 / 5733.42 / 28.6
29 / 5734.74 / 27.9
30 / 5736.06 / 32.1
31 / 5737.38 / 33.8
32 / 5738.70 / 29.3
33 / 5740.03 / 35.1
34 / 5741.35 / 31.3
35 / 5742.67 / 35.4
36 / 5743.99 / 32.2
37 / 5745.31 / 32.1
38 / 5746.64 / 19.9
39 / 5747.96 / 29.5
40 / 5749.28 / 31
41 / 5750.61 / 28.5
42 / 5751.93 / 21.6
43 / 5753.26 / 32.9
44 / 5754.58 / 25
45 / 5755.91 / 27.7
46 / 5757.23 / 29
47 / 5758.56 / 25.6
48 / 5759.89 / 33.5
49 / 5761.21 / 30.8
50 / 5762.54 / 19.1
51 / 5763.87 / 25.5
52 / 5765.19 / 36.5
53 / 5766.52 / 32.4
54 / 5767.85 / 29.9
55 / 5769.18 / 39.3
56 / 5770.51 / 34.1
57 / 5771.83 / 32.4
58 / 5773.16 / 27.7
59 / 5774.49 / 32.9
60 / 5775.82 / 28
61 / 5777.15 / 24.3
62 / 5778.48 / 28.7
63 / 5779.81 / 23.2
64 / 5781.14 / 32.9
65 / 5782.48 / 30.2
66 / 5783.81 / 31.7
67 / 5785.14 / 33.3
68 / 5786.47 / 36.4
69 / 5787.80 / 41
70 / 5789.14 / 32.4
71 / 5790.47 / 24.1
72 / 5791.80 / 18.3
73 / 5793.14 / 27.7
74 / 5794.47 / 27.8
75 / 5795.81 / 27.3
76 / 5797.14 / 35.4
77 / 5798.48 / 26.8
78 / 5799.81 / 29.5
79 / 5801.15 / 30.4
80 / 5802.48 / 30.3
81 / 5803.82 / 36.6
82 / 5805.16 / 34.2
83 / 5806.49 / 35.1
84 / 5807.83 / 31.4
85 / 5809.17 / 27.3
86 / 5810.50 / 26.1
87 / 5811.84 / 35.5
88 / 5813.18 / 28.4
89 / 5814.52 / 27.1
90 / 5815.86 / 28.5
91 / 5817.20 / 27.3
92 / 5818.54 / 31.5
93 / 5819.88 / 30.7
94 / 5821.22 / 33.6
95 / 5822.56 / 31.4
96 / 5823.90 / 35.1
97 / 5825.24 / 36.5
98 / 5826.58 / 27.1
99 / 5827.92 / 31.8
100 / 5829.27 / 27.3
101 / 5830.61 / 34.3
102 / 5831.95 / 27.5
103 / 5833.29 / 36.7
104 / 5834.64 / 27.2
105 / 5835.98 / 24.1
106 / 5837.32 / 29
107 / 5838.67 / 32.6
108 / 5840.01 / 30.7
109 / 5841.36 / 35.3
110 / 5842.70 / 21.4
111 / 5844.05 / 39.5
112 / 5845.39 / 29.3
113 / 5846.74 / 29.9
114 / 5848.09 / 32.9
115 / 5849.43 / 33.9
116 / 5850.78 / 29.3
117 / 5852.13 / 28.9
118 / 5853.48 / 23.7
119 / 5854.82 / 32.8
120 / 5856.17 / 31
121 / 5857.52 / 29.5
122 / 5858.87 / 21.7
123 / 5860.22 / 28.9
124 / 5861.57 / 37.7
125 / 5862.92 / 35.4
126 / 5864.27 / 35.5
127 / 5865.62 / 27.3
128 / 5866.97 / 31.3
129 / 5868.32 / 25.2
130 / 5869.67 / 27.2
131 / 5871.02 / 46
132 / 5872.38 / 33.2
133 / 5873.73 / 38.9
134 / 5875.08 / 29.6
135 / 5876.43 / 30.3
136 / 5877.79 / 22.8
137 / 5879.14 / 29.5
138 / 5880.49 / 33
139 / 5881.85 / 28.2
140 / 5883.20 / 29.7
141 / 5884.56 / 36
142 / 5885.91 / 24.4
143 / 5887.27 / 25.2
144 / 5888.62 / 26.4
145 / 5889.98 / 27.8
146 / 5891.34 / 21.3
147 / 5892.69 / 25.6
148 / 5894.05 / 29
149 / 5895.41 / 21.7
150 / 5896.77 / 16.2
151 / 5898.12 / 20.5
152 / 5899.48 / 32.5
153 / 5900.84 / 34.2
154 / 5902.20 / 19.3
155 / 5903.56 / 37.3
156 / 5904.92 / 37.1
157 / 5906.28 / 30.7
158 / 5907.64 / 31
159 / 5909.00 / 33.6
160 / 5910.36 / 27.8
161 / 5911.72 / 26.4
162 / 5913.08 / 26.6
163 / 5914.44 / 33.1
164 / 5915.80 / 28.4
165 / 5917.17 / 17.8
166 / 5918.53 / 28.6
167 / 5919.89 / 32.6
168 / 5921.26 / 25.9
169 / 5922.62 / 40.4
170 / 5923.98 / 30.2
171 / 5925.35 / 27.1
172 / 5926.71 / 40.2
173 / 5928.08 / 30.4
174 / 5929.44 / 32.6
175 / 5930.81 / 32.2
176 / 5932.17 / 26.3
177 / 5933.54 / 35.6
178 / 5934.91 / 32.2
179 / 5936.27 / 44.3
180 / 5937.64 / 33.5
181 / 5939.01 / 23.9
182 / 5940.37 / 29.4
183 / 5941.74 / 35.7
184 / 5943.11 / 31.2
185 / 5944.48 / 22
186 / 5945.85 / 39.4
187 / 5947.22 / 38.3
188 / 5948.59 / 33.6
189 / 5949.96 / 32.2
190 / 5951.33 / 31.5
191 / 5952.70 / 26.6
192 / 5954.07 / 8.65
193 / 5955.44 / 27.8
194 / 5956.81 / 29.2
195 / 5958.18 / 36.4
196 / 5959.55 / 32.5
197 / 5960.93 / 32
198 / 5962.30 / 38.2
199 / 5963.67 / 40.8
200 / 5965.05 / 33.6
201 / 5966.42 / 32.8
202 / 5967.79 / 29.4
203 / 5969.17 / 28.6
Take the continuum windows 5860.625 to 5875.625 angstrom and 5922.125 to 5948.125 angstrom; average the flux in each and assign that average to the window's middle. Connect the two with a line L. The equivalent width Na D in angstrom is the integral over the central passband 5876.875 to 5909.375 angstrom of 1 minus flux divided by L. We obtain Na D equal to 5.0 angstrom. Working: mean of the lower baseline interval 33.3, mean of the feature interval 28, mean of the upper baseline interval 32.8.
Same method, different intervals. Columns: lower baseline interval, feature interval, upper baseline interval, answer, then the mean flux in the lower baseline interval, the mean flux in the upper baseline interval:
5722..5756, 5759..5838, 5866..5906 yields -2.3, 30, 28.9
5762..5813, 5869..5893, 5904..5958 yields 0.6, 30.4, 30.7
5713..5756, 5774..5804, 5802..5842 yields 0.9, 30.4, 31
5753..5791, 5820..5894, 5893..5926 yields -2.7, 30.4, 28.6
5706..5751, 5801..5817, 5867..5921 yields -0.5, 30.7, 28.8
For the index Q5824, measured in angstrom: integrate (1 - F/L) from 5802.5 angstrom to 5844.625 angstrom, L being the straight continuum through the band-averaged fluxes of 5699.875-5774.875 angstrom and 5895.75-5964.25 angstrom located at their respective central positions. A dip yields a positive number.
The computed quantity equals -0.9 angstrom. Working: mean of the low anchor 30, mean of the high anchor 30.6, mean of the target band 31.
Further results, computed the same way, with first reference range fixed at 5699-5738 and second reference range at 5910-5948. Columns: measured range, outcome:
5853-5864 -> 0.1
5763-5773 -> -0.7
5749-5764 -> 1.4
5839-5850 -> -0.3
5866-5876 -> -0.6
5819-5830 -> -0.4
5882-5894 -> 1.5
